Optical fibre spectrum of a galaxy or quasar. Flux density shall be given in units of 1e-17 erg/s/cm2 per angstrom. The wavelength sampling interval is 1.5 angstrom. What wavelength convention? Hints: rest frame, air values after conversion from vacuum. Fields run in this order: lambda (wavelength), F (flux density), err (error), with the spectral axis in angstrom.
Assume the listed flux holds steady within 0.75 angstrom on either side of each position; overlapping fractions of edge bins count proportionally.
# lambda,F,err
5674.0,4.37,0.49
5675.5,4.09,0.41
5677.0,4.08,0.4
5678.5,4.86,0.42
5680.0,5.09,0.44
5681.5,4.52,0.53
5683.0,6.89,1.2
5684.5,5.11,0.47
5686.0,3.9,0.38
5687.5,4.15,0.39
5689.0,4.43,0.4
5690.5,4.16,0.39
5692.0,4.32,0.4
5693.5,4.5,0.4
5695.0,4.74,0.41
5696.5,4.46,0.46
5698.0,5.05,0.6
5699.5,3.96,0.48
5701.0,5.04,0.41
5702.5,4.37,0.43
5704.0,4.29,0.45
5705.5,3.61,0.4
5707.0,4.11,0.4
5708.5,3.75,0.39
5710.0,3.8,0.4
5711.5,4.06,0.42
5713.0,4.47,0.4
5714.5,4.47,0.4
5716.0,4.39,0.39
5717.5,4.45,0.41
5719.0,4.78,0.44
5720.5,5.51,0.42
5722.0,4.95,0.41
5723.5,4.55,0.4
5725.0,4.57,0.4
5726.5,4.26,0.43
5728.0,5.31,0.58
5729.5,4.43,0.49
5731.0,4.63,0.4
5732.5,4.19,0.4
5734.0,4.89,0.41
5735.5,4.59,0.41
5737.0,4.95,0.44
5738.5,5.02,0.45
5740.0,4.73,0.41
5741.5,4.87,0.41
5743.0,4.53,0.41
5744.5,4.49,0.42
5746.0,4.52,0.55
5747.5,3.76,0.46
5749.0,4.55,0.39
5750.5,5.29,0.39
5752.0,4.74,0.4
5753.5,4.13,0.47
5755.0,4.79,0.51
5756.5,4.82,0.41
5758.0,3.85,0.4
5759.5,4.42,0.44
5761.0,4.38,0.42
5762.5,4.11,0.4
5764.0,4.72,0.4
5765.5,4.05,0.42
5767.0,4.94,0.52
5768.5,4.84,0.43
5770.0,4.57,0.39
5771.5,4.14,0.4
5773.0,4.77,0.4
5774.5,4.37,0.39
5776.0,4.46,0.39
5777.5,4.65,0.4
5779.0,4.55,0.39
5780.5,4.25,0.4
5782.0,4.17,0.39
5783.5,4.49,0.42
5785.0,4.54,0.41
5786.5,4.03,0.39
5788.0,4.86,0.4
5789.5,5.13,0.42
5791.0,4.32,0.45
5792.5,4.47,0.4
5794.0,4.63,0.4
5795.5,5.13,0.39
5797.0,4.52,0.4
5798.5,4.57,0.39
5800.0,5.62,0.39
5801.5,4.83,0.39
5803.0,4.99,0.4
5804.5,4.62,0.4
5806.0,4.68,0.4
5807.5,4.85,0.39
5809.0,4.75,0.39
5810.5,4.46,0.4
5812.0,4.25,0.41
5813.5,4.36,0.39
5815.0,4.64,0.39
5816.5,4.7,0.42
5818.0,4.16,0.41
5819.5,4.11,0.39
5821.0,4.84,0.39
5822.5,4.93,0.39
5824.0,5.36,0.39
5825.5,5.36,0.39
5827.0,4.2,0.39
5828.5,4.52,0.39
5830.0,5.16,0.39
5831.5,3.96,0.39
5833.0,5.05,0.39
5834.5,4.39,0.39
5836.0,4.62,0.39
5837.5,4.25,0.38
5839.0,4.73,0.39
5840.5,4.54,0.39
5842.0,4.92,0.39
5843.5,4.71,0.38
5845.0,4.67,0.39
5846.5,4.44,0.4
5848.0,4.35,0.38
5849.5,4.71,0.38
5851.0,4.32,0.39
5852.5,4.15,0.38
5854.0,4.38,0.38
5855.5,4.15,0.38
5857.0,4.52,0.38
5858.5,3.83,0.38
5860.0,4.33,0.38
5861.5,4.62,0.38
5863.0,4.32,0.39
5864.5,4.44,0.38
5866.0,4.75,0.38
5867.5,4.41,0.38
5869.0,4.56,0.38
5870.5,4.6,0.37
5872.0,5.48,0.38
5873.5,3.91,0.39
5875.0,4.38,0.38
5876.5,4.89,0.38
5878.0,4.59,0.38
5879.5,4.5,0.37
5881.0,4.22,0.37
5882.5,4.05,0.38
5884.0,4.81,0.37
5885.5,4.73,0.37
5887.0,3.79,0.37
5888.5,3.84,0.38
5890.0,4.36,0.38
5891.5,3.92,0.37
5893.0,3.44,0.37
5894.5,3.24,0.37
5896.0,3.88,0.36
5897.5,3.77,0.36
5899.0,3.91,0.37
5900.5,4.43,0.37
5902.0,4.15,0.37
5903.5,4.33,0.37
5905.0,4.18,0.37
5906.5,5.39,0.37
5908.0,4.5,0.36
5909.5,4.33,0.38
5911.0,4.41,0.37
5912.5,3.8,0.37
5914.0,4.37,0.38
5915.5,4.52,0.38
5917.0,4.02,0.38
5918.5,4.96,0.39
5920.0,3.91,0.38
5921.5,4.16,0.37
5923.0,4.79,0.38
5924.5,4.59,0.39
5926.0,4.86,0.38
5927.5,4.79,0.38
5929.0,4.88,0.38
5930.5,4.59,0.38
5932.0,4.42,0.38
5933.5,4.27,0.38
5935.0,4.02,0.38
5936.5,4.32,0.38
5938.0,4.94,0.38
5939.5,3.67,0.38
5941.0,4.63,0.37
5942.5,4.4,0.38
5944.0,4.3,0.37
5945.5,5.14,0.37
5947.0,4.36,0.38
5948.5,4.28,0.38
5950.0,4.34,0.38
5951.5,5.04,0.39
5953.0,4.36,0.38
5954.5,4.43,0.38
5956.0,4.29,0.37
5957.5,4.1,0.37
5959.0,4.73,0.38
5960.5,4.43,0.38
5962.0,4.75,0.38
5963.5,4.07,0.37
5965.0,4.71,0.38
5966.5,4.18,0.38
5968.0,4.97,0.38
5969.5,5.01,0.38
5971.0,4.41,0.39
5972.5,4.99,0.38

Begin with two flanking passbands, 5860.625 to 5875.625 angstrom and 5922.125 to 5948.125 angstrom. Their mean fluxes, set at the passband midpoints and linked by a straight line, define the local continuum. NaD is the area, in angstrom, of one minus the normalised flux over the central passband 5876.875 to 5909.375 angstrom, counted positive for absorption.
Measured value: 2.4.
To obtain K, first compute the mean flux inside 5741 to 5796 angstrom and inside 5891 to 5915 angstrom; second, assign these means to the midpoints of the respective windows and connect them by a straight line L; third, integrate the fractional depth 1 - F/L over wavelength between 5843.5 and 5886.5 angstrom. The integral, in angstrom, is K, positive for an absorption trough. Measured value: -2.3 angstrom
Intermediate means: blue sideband 4.52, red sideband 4.13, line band 4.47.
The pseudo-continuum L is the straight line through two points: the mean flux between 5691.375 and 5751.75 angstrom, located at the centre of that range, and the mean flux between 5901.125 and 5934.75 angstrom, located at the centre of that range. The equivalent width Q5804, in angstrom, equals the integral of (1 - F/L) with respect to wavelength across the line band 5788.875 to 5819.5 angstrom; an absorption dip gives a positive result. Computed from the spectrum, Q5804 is -1.1 angstrom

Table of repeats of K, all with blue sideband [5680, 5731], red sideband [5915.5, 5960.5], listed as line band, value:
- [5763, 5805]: -0.92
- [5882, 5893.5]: 0.90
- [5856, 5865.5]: 0.30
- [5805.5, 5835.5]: -0.89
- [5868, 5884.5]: -0.19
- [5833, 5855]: -0.15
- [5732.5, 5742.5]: -0.57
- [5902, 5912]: 0.00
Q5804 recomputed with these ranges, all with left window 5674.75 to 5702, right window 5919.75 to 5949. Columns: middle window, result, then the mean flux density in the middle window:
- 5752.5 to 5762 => 0.4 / 4.4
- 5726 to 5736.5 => -0.1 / 4.63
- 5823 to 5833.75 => -0.6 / 4.8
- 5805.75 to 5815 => 0.0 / 4.56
